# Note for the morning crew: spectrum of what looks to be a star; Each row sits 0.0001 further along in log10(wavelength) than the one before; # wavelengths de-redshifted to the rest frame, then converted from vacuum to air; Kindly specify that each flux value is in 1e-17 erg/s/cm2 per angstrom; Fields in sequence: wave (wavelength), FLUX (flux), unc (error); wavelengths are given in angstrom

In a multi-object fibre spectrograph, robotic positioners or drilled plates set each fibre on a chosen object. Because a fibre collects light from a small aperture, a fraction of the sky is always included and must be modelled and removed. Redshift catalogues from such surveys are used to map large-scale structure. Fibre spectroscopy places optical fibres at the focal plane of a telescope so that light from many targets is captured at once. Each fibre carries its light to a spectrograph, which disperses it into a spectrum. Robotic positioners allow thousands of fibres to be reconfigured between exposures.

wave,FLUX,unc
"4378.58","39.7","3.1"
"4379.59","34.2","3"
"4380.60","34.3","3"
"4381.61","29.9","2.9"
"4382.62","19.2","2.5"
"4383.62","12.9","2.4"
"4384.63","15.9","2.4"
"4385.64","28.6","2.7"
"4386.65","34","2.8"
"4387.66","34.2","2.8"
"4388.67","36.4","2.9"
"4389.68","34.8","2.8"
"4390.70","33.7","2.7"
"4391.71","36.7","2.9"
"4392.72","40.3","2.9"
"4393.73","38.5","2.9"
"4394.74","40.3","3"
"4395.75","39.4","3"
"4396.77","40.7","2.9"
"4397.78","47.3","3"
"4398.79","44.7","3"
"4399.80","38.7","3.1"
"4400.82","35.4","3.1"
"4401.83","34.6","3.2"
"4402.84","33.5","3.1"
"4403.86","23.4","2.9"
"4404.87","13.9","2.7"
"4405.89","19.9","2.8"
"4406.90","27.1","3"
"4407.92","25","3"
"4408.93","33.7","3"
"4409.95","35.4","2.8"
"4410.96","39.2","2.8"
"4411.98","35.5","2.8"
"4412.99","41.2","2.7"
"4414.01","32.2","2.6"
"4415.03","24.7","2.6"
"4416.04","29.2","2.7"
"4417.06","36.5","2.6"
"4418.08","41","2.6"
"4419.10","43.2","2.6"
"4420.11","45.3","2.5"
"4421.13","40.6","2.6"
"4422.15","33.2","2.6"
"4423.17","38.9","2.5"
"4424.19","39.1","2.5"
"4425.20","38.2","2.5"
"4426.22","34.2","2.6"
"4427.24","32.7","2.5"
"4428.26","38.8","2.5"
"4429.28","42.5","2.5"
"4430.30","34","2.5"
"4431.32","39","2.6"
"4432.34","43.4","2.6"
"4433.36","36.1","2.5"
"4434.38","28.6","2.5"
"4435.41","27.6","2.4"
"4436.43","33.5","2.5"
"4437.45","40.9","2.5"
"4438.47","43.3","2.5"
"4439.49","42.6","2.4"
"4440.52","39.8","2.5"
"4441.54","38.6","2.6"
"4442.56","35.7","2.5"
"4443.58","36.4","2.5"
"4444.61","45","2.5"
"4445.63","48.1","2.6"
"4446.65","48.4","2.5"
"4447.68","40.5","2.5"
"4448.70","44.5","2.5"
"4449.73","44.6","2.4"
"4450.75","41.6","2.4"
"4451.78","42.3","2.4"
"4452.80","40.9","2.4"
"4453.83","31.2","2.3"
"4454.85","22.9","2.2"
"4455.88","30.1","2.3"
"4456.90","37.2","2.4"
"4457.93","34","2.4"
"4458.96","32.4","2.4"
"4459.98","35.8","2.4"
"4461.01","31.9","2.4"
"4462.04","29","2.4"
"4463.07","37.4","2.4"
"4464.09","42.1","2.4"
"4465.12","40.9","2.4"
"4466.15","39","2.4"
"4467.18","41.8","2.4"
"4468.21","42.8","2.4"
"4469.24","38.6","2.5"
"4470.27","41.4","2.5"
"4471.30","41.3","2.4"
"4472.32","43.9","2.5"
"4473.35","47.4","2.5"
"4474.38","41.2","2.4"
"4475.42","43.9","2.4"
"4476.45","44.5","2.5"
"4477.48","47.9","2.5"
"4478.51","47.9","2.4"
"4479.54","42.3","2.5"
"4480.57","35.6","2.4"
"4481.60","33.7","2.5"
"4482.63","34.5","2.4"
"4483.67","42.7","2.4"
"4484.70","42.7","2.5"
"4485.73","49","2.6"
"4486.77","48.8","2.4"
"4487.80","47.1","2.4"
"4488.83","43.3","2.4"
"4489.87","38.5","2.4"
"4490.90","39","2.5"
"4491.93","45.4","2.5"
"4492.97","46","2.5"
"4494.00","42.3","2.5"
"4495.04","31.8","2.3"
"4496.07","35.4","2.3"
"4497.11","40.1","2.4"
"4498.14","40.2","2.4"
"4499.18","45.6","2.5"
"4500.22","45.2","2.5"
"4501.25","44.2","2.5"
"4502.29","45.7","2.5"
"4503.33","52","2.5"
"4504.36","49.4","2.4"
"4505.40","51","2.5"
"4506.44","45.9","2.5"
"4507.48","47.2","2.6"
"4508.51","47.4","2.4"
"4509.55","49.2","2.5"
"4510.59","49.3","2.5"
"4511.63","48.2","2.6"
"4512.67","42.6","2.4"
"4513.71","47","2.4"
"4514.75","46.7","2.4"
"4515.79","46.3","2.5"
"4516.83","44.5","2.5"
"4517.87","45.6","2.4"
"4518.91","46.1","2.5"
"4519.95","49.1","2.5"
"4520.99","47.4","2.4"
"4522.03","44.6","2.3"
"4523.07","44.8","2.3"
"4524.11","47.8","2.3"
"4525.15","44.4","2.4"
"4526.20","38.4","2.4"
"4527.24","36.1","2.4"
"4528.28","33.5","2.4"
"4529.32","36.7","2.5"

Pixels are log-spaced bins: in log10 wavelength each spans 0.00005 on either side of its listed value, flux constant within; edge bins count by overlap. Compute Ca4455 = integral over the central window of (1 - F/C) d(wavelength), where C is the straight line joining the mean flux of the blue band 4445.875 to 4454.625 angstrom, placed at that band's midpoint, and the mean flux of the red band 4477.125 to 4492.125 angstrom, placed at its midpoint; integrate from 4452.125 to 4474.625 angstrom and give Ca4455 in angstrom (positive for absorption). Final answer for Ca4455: 2.4 angstrom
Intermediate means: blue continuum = 41.3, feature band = 37.4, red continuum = 42.5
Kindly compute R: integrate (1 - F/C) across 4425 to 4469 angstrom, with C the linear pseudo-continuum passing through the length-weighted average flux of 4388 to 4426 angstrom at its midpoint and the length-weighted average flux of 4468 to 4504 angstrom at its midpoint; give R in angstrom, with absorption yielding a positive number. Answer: 1.3 angstrom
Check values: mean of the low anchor 35.4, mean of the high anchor 42.7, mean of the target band 37.9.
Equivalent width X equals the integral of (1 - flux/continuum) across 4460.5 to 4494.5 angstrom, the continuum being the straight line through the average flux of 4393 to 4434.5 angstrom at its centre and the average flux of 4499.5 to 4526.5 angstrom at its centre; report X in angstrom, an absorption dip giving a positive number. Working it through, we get 0.9 angstrom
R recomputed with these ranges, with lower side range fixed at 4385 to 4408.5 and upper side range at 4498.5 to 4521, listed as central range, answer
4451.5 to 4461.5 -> 1.7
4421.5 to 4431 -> 0.1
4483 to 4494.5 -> 0.2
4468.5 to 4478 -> -0.1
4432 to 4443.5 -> 0.4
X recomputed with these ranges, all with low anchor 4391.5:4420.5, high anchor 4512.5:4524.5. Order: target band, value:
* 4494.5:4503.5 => 0.5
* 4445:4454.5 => -0.7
